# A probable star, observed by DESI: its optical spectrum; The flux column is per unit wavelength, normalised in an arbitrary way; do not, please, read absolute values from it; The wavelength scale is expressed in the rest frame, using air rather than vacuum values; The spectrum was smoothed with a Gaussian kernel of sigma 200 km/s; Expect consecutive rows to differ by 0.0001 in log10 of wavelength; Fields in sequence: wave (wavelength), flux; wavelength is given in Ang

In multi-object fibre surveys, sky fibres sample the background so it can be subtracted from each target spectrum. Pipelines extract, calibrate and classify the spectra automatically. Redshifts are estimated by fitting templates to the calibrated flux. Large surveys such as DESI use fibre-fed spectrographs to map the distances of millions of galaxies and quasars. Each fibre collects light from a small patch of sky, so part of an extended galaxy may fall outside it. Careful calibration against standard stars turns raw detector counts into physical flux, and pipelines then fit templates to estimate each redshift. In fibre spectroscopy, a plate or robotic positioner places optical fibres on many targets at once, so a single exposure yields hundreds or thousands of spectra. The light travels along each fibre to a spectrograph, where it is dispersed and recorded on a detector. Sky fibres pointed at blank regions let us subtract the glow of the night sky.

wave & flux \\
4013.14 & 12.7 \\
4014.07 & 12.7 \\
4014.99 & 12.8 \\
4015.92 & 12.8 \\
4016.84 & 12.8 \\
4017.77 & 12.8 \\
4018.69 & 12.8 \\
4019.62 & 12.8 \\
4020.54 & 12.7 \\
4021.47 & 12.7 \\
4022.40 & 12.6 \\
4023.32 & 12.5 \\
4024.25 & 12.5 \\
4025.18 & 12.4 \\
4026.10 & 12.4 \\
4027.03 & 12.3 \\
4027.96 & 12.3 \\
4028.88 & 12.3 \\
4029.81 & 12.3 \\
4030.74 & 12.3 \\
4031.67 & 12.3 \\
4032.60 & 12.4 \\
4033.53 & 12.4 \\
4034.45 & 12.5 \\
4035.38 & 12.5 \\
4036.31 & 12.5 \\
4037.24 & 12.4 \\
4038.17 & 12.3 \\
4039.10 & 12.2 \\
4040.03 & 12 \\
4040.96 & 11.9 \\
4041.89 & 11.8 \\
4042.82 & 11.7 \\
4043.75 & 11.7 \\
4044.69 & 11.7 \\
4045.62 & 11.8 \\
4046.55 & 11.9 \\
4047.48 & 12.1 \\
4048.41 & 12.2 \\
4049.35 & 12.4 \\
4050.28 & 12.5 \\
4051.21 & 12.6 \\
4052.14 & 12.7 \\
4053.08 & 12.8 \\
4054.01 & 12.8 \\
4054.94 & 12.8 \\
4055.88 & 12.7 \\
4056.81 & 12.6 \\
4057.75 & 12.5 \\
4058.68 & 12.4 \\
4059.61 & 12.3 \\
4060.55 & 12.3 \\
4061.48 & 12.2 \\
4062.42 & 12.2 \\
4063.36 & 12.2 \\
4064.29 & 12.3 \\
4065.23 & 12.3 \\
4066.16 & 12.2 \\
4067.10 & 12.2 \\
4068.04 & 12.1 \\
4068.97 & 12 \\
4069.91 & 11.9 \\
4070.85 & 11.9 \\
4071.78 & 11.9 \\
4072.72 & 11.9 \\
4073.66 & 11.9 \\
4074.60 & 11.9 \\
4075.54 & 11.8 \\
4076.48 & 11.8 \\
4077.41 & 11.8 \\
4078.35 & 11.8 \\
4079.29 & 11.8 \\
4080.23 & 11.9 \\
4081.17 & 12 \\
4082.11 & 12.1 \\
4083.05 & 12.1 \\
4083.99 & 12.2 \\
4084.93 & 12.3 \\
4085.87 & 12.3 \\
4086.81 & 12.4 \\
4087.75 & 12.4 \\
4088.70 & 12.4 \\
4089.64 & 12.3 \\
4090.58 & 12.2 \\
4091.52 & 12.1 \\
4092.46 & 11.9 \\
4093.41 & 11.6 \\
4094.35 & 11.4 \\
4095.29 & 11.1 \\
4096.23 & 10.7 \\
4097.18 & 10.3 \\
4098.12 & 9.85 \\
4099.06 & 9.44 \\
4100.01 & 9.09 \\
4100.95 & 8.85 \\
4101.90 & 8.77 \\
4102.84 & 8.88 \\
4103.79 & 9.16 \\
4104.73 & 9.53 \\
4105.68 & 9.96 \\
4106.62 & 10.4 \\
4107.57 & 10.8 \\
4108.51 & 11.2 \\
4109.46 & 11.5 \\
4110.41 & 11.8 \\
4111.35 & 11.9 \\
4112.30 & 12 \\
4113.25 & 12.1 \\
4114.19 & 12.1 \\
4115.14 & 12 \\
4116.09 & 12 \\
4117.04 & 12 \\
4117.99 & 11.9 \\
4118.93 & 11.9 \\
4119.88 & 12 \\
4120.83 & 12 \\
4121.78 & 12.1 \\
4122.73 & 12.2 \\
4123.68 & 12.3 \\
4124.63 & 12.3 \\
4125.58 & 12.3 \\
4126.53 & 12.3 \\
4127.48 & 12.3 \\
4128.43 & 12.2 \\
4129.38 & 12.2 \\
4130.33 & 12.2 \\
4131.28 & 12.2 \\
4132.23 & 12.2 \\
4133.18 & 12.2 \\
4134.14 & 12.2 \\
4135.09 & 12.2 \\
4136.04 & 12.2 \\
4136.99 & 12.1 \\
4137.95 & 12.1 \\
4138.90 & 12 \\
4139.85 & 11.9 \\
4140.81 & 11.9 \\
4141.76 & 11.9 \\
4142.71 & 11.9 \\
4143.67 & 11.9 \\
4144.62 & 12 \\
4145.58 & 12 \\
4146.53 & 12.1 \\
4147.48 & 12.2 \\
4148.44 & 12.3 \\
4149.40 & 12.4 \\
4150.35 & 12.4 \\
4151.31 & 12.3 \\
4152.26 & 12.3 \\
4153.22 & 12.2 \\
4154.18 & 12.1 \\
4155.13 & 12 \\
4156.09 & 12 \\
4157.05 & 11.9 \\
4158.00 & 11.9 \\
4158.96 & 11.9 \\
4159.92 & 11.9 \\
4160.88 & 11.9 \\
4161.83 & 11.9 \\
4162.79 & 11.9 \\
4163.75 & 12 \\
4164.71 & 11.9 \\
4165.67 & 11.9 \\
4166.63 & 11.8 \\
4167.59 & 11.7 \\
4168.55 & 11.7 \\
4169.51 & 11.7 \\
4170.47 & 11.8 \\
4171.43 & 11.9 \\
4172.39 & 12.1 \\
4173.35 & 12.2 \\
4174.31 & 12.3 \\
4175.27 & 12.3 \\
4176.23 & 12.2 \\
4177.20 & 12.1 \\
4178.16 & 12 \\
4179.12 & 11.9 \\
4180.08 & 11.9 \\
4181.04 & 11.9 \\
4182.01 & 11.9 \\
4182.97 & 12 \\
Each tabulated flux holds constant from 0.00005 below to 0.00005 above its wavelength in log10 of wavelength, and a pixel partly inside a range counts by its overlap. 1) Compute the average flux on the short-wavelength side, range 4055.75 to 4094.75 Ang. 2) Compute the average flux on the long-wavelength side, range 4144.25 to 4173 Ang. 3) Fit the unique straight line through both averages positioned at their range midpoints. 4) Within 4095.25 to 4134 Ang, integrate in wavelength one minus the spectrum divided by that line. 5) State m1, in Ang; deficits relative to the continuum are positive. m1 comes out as 2.47 Ang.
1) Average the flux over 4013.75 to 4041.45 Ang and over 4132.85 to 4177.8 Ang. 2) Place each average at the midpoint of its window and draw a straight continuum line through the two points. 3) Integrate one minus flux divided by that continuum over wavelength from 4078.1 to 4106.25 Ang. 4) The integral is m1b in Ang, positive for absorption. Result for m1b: 2.7 Ang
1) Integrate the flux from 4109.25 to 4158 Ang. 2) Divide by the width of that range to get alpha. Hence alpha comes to 12.1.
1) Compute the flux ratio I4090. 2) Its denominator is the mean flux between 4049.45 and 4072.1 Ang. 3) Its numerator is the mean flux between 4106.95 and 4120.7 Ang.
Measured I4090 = 1.0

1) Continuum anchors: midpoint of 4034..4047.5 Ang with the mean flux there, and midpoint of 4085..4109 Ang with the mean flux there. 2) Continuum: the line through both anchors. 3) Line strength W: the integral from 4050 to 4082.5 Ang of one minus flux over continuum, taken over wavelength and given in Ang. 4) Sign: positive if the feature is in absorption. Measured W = -2.0 Ang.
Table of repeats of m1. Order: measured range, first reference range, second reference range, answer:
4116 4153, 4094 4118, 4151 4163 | -2.3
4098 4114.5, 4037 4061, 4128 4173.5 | 2.4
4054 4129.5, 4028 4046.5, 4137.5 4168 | 2.5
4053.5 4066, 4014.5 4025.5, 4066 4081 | -0.3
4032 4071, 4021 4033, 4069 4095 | -0.1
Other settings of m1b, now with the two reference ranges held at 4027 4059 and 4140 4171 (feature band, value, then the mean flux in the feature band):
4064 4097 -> 0.67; 12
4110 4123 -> 0.11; 12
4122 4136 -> -0.20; 12.2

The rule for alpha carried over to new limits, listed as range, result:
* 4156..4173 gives 11.9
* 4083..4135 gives 11.5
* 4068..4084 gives 11.9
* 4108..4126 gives 12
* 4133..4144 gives 12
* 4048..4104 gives 11.8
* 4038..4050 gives 12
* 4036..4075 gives 12.2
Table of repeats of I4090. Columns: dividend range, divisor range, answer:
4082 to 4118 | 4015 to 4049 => 0.91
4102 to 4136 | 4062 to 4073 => 0.96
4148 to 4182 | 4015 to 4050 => 0.97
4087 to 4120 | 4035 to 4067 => 0.90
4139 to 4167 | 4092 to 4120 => 1.11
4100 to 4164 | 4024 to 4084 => 0.96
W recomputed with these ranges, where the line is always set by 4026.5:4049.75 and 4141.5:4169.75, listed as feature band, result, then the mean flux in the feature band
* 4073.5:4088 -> 0.1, 12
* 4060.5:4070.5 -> 0.0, 12.2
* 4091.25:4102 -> 1.5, 10.4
